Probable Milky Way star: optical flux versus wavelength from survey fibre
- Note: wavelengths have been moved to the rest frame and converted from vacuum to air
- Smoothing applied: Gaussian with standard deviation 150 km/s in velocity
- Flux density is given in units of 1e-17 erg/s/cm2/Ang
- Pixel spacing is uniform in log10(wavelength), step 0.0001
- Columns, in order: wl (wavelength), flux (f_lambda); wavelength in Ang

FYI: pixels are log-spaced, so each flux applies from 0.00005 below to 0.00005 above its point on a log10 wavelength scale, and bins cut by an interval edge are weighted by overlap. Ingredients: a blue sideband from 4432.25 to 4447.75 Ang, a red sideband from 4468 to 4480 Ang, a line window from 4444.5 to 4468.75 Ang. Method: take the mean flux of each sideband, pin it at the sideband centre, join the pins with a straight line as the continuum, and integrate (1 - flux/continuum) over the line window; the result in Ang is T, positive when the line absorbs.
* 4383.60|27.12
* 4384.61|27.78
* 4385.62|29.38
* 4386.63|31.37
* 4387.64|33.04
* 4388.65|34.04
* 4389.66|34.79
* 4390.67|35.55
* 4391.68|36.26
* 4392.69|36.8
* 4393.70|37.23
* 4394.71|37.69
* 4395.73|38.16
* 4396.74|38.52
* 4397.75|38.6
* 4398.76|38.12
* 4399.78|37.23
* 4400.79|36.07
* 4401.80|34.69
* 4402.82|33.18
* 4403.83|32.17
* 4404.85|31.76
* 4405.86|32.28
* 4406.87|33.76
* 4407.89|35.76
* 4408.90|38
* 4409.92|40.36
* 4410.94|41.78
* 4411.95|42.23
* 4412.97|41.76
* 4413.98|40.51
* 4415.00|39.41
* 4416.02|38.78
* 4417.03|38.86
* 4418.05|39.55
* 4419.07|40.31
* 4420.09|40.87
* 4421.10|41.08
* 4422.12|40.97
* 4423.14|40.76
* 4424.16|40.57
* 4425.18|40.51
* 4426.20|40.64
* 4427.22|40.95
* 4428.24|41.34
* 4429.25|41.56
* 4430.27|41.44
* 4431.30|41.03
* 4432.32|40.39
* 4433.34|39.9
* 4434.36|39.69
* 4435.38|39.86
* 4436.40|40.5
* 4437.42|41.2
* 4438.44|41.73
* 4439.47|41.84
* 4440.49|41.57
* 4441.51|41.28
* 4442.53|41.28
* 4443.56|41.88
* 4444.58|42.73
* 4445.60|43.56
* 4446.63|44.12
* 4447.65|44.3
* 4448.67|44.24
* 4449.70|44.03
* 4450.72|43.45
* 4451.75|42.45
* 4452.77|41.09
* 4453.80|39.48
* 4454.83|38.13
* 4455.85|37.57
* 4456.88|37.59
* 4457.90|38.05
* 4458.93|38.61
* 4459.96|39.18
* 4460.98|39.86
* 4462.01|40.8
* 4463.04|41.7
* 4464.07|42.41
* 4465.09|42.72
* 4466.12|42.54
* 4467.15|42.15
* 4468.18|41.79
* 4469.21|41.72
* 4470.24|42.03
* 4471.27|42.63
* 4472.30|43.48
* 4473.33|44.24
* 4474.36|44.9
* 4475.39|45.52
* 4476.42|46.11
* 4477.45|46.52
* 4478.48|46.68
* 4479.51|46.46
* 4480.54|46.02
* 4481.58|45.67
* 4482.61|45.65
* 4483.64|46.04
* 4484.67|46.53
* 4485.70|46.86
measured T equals 0.9 Ang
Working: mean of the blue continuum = 41.6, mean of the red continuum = 44.4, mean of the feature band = 41.3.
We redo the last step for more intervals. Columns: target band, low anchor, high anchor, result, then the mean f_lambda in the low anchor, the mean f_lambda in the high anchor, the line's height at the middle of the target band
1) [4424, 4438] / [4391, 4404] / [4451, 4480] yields -0.5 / 36.6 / 42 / 39.3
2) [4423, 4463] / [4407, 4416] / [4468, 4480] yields 0.9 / 39.6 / 44.4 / 42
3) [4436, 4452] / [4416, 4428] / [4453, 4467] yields -0.9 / 40.4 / 40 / 40.2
